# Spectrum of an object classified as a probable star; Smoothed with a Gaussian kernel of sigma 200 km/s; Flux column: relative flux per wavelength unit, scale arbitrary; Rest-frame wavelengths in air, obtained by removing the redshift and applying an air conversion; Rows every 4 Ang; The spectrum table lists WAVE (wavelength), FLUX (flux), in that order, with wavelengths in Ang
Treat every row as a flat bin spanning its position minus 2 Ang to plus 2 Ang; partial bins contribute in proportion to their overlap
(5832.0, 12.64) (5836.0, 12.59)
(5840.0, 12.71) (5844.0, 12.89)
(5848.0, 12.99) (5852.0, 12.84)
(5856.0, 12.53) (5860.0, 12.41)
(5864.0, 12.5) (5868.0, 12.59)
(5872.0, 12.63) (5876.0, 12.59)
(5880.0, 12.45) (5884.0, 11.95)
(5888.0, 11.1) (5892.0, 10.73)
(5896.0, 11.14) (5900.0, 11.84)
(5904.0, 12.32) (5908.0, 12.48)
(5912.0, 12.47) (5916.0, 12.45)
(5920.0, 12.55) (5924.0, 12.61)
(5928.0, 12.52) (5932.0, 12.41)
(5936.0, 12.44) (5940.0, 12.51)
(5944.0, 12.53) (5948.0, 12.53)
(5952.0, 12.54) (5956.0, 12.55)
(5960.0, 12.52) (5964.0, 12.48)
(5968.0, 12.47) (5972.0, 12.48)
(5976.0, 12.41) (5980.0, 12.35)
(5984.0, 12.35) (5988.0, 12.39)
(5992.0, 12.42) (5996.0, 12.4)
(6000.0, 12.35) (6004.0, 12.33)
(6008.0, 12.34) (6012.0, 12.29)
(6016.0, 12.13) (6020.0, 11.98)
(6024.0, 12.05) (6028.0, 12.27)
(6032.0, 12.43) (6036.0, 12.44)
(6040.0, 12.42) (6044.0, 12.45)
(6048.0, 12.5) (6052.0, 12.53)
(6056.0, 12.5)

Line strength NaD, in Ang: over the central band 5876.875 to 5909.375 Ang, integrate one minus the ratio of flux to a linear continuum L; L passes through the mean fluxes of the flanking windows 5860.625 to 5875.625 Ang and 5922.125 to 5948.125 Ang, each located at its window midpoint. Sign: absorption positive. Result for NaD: 2.00 Ang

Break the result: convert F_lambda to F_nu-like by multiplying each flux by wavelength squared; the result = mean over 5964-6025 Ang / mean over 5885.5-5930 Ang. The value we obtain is 1.1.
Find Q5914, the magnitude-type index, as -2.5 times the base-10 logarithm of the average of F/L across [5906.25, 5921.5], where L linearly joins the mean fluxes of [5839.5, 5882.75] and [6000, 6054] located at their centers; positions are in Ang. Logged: 0.00 mag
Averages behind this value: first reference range 12.6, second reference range 12.3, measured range 12.5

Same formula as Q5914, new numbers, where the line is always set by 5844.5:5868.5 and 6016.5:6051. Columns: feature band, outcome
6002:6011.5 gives 0.00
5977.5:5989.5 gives 0.00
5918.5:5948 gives 0.00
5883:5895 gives 0.13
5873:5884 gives 0.02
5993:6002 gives 0.00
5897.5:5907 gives 0.04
